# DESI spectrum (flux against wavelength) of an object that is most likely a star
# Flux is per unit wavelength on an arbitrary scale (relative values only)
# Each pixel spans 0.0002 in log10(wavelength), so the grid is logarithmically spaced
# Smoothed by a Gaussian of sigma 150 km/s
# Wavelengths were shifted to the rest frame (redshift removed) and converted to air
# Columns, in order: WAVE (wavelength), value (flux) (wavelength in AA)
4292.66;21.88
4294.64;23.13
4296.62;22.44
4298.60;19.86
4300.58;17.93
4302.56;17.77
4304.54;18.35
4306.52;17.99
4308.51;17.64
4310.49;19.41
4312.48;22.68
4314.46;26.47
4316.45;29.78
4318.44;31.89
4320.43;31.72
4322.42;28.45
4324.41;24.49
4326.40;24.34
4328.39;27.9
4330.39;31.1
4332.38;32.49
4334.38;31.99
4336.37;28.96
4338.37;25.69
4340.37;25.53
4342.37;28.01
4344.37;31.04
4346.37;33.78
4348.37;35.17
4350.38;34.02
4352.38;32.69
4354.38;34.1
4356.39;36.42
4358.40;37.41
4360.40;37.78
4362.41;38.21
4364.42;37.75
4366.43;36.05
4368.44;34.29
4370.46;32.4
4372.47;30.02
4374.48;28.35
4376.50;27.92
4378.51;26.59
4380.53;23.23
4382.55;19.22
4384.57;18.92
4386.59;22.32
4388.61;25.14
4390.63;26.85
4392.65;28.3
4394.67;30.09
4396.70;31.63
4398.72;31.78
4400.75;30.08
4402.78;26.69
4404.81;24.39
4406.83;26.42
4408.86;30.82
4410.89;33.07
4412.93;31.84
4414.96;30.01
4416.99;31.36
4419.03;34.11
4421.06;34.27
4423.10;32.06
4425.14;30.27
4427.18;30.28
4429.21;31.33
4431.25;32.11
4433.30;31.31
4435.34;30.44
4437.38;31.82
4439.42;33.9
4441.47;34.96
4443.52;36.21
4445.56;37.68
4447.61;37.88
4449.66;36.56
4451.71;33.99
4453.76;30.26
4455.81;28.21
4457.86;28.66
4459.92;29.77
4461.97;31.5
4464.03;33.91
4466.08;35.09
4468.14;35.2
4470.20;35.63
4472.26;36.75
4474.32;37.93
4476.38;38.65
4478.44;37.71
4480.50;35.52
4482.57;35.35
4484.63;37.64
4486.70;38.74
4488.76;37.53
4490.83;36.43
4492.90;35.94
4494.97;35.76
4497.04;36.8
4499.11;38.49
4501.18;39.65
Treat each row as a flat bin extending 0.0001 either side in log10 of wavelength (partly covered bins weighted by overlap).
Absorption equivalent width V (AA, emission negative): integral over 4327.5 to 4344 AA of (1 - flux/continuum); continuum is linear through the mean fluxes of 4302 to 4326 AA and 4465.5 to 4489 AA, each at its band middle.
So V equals -2.1 AA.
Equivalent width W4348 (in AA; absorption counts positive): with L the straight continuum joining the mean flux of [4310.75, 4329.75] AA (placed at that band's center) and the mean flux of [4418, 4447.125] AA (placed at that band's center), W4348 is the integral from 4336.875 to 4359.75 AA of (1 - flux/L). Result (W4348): -2.7 AA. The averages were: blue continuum 27.3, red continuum 33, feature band 32.2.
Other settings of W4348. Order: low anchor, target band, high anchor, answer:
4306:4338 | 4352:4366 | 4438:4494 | -3.6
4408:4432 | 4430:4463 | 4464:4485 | 1.1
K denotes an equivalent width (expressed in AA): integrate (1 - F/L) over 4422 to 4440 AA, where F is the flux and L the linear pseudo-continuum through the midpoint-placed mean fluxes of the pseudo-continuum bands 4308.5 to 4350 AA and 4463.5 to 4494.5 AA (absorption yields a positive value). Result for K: 1.3 AA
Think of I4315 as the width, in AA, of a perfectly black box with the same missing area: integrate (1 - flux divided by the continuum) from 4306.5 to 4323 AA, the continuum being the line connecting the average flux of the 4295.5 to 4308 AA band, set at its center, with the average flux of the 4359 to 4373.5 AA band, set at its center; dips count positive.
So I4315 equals -2.2 AA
